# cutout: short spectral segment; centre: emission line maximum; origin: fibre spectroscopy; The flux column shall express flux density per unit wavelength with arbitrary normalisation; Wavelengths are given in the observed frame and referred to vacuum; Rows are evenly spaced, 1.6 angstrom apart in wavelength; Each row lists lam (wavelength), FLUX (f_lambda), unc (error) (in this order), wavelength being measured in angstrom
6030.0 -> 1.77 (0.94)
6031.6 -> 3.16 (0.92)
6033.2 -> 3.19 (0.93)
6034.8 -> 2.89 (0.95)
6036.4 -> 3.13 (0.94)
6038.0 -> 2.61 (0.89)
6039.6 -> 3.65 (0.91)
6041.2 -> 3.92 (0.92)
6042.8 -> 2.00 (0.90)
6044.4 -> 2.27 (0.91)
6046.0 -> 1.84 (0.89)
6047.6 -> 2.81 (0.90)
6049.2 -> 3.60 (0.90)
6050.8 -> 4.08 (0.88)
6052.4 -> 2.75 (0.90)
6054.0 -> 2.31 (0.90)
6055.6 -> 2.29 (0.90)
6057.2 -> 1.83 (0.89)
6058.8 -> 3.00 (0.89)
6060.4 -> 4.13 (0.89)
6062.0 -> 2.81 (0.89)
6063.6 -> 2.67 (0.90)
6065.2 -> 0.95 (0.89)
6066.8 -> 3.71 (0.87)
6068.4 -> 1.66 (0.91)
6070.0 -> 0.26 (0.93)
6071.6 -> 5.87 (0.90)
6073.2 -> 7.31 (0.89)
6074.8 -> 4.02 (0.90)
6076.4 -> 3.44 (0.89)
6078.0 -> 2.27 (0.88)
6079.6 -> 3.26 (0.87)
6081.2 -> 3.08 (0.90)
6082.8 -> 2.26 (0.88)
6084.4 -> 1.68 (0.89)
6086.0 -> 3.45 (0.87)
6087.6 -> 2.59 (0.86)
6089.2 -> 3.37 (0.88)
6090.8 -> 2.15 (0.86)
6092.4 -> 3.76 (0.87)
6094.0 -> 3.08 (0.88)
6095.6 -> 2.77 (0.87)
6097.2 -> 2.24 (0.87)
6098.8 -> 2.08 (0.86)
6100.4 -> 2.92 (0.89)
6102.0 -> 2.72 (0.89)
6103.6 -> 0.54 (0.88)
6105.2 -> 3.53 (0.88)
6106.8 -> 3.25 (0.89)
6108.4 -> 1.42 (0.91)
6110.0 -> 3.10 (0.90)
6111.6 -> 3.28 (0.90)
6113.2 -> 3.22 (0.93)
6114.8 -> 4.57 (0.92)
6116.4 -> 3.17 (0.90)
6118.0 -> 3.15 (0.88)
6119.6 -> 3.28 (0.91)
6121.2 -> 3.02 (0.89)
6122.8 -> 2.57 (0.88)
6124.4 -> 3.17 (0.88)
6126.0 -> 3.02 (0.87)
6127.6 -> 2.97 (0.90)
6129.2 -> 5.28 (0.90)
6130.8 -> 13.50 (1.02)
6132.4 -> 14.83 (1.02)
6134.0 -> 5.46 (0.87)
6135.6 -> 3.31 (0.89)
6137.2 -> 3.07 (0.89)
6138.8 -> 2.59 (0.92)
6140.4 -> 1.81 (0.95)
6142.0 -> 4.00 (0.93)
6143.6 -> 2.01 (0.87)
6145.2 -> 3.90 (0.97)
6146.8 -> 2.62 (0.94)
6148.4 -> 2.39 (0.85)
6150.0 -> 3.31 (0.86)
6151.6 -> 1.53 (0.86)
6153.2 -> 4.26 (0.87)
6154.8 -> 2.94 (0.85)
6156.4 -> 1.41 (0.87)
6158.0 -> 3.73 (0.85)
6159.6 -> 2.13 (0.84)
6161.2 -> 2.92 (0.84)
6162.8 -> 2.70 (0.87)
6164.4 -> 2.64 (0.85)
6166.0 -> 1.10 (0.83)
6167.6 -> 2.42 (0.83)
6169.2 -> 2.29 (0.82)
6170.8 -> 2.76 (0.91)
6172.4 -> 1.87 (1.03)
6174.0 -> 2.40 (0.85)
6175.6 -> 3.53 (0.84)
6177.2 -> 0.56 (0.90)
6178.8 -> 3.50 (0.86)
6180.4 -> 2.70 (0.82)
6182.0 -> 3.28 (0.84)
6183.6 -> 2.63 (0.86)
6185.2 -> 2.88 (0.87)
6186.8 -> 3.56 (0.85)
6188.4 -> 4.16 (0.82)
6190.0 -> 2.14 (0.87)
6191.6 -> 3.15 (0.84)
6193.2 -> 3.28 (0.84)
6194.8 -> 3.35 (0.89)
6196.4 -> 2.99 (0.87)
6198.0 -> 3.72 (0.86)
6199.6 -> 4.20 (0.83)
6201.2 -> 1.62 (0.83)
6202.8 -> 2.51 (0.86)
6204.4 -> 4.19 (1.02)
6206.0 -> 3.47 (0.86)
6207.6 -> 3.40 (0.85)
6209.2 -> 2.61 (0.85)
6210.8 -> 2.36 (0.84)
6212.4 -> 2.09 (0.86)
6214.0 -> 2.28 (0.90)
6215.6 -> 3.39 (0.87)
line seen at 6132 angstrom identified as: [O III] 5007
